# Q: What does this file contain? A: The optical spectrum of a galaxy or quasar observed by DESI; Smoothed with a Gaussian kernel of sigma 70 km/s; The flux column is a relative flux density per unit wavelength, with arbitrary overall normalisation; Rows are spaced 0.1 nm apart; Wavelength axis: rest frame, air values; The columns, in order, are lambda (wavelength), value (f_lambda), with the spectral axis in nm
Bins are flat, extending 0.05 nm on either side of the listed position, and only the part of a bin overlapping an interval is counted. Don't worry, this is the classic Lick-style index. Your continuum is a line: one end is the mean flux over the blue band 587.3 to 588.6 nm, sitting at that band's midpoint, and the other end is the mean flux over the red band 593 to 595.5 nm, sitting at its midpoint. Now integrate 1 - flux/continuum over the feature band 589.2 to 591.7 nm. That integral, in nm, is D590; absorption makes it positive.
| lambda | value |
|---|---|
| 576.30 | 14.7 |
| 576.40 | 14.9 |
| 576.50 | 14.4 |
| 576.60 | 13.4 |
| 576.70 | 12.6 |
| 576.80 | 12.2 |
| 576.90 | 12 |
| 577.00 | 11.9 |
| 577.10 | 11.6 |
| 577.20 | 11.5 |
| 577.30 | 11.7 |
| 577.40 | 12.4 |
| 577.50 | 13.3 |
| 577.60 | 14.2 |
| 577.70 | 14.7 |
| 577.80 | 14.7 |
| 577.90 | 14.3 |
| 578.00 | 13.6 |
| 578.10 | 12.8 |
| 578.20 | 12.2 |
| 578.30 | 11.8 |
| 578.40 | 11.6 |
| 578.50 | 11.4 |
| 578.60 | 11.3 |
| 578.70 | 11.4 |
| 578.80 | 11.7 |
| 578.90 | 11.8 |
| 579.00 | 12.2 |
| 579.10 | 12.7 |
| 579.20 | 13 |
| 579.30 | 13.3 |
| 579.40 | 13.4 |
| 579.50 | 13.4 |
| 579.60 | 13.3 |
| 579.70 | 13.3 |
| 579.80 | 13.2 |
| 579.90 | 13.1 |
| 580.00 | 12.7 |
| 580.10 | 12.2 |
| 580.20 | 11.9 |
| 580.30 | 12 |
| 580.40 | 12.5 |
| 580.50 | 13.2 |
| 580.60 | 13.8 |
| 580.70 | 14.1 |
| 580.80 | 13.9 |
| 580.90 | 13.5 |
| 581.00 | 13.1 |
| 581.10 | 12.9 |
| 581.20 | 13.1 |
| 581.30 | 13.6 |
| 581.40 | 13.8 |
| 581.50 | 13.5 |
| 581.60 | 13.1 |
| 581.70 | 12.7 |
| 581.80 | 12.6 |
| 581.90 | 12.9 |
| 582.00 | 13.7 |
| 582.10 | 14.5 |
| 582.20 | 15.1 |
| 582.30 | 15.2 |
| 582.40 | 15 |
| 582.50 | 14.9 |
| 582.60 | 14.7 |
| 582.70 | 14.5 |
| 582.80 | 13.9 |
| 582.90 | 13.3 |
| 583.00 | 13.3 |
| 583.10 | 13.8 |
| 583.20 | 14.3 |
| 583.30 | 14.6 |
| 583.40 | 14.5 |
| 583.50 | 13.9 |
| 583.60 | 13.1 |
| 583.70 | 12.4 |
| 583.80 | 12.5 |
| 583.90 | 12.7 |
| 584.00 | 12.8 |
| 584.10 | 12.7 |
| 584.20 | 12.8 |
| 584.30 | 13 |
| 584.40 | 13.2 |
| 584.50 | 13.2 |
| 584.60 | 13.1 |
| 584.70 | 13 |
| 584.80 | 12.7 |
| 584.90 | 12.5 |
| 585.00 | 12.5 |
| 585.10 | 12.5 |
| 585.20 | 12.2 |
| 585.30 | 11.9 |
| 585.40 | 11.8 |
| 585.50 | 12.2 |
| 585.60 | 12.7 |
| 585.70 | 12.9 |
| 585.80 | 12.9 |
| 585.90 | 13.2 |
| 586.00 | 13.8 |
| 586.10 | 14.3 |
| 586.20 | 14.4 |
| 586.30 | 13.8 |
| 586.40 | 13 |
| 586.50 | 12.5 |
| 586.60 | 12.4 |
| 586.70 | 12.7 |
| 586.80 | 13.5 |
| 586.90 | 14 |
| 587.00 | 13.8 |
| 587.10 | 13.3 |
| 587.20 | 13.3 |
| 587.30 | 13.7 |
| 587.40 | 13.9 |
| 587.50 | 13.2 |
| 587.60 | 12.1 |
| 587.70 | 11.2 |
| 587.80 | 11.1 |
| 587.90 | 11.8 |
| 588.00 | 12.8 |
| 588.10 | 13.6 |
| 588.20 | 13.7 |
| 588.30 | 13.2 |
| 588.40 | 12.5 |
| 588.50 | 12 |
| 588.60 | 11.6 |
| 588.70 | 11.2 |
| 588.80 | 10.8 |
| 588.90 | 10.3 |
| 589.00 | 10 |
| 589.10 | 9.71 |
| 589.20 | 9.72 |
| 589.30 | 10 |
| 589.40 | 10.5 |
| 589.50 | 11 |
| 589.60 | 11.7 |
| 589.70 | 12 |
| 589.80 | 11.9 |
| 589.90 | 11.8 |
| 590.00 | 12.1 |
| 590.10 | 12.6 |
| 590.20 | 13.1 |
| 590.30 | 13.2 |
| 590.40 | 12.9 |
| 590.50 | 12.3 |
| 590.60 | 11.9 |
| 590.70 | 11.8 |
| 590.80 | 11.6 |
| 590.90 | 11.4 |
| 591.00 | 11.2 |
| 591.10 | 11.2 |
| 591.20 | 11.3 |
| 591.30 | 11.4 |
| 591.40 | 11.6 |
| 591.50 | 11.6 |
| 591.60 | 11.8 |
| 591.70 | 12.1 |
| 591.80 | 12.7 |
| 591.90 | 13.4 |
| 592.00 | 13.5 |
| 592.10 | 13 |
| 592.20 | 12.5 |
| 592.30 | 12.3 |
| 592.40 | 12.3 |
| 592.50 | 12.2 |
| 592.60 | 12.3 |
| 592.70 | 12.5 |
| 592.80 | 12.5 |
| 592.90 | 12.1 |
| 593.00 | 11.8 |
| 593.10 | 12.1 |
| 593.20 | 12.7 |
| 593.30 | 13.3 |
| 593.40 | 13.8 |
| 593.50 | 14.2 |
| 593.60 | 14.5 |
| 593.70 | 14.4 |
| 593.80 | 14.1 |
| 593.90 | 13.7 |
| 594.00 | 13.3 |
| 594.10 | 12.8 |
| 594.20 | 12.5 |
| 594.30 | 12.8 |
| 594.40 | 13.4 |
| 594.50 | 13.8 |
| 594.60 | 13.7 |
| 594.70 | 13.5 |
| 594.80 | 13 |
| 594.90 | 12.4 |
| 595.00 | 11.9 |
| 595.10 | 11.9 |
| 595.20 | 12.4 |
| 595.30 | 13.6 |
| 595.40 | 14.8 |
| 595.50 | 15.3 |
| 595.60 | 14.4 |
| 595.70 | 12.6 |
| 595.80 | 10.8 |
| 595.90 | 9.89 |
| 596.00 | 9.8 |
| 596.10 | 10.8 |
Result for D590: 0.22 nm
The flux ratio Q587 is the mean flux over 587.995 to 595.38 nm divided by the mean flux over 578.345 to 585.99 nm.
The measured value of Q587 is 0.94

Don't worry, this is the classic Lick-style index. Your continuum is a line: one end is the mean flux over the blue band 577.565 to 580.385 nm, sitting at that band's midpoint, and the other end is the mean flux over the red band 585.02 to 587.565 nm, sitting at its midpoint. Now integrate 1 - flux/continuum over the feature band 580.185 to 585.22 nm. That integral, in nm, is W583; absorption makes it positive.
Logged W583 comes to -0.183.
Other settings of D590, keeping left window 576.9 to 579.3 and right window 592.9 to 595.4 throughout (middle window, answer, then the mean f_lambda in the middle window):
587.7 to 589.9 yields 0.25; 11.5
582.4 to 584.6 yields -0.14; 13.6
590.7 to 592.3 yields 0.13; 12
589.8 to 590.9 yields 0.06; 12.3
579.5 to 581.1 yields -0.06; 13.1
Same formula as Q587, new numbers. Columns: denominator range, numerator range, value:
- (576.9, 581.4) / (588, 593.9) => 0.95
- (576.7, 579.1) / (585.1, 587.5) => 1.05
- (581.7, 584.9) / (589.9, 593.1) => 0.90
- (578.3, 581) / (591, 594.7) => 1.01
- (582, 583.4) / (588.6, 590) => 0.76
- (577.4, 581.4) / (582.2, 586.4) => 1.03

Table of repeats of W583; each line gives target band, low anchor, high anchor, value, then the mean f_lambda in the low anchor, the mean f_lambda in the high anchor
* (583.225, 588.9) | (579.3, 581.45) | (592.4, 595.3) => 0.098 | 13.1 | 13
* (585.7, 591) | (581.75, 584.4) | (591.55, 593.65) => 0.347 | 13.7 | 12.7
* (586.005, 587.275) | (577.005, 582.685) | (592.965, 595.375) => -0.030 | 13.1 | 13.2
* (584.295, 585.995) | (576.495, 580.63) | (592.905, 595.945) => 0.021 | 12.7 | 13.1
